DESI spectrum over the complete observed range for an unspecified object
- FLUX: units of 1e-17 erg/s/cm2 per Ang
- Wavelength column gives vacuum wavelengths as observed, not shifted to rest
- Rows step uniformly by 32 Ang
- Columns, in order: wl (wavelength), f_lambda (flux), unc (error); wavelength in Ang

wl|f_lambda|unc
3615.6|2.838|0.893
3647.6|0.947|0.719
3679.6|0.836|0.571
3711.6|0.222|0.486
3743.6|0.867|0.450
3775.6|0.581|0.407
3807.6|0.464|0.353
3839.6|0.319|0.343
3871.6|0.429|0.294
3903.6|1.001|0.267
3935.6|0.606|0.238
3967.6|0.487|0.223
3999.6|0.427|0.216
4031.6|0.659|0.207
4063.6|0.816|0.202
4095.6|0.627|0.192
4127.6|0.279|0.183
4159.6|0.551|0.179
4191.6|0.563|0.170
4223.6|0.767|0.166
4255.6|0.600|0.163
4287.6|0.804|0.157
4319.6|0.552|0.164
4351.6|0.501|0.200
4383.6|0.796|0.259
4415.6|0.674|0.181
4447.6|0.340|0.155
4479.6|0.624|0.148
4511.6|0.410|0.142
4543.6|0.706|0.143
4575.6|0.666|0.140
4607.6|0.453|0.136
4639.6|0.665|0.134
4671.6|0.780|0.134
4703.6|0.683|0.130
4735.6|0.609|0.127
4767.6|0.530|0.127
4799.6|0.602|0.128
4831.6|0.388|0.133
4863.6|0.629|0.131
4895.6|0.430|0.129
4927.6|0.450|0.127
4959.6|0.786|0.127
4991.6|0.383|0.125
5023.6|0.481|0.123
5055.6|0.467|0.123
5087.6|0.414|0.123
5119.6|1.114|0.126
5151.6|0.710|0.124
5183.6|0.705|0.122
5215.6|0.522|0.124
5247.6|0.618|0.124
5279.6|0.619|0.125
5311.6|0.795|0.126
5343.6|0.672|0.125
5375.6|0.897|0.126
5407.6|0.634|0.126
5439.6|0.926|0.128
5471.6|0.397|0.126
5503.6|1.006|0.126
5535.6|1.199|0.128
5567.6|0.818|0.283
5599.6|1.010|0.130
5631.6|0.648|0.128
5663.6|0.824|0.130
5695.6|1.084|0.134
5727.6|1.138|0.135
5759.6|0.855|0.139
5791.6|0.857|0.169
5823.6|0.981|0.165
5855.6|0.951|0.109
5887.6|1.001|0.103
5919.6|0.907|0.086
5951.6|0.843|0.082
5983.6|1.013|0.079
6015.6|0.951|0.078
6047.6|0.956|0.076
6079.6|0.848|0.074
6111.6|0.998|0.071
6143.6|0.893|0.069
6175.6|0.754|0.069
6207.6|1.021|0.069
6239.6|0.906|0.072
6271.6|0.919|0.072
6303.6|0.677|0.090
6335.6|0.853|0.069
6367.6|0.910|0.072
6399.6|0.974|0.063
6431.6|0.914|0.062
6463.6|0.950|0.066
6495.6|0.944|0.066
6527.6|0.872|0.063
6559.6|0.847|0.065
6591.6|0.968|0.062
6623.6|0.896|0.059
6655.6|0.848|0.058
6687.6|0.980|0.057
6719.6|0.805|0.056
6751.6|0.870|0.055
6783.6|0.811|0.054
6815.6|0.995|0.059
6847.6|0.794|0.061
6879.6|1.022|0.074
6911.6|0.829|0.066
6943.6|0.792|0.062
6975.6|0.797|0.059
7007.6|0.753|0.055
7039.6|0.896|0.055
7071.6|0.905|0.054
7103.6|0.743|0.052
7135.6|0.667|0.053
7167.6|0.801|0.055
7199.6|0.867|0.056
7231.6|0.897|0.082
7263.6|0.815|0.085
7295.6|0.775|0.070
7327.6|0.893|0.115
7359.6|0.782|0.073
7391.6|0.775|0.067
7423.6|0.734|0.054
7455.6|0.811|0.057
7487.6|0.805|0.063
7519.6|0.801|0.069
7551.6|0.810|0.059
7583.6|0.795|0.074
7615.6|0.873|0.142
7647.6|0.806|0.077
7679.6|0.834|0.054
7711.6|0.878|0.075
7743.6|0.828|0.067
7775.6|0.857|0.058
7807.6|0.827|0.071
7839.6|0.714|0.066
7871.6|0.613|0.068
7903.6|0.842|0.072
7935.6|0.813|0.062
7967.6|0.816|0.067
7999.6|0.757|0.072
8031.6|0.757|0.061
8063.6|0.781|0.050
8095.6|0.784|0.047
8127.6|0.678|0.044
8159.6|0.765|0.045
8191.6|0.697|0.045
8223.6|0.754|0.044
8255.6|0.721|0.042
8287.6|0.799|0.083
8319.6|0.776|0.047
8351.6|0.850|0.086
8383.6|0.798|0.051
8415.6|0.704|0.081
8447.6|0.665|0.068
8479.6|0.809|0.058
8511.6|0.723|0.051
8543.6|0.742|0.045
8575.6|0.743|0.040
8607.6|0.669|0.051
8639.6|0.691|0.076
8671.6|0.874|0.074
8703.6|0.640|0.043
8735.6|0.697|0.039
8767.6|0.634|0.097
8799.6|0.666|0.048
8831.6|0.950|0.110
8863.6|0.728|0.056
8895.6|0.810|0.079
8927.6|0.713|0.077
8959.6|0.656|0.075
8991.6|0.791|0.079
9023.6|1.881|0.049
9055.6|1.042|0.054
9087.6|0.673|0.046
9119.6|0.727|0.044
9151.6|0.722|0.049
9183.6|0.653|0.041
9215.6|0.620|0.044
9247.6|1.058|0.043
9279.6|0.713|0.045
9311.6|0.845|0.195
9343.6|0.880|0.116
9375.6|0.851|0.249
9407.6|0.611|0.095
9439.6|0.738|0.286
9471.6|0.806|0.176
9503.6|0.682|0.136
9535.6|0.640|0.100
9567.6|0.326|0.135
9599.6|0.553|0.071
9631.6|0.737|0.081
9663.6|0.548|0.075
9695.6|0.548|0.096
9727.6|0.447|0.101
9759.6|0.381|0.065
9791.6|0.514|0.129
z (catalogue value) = 0.38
